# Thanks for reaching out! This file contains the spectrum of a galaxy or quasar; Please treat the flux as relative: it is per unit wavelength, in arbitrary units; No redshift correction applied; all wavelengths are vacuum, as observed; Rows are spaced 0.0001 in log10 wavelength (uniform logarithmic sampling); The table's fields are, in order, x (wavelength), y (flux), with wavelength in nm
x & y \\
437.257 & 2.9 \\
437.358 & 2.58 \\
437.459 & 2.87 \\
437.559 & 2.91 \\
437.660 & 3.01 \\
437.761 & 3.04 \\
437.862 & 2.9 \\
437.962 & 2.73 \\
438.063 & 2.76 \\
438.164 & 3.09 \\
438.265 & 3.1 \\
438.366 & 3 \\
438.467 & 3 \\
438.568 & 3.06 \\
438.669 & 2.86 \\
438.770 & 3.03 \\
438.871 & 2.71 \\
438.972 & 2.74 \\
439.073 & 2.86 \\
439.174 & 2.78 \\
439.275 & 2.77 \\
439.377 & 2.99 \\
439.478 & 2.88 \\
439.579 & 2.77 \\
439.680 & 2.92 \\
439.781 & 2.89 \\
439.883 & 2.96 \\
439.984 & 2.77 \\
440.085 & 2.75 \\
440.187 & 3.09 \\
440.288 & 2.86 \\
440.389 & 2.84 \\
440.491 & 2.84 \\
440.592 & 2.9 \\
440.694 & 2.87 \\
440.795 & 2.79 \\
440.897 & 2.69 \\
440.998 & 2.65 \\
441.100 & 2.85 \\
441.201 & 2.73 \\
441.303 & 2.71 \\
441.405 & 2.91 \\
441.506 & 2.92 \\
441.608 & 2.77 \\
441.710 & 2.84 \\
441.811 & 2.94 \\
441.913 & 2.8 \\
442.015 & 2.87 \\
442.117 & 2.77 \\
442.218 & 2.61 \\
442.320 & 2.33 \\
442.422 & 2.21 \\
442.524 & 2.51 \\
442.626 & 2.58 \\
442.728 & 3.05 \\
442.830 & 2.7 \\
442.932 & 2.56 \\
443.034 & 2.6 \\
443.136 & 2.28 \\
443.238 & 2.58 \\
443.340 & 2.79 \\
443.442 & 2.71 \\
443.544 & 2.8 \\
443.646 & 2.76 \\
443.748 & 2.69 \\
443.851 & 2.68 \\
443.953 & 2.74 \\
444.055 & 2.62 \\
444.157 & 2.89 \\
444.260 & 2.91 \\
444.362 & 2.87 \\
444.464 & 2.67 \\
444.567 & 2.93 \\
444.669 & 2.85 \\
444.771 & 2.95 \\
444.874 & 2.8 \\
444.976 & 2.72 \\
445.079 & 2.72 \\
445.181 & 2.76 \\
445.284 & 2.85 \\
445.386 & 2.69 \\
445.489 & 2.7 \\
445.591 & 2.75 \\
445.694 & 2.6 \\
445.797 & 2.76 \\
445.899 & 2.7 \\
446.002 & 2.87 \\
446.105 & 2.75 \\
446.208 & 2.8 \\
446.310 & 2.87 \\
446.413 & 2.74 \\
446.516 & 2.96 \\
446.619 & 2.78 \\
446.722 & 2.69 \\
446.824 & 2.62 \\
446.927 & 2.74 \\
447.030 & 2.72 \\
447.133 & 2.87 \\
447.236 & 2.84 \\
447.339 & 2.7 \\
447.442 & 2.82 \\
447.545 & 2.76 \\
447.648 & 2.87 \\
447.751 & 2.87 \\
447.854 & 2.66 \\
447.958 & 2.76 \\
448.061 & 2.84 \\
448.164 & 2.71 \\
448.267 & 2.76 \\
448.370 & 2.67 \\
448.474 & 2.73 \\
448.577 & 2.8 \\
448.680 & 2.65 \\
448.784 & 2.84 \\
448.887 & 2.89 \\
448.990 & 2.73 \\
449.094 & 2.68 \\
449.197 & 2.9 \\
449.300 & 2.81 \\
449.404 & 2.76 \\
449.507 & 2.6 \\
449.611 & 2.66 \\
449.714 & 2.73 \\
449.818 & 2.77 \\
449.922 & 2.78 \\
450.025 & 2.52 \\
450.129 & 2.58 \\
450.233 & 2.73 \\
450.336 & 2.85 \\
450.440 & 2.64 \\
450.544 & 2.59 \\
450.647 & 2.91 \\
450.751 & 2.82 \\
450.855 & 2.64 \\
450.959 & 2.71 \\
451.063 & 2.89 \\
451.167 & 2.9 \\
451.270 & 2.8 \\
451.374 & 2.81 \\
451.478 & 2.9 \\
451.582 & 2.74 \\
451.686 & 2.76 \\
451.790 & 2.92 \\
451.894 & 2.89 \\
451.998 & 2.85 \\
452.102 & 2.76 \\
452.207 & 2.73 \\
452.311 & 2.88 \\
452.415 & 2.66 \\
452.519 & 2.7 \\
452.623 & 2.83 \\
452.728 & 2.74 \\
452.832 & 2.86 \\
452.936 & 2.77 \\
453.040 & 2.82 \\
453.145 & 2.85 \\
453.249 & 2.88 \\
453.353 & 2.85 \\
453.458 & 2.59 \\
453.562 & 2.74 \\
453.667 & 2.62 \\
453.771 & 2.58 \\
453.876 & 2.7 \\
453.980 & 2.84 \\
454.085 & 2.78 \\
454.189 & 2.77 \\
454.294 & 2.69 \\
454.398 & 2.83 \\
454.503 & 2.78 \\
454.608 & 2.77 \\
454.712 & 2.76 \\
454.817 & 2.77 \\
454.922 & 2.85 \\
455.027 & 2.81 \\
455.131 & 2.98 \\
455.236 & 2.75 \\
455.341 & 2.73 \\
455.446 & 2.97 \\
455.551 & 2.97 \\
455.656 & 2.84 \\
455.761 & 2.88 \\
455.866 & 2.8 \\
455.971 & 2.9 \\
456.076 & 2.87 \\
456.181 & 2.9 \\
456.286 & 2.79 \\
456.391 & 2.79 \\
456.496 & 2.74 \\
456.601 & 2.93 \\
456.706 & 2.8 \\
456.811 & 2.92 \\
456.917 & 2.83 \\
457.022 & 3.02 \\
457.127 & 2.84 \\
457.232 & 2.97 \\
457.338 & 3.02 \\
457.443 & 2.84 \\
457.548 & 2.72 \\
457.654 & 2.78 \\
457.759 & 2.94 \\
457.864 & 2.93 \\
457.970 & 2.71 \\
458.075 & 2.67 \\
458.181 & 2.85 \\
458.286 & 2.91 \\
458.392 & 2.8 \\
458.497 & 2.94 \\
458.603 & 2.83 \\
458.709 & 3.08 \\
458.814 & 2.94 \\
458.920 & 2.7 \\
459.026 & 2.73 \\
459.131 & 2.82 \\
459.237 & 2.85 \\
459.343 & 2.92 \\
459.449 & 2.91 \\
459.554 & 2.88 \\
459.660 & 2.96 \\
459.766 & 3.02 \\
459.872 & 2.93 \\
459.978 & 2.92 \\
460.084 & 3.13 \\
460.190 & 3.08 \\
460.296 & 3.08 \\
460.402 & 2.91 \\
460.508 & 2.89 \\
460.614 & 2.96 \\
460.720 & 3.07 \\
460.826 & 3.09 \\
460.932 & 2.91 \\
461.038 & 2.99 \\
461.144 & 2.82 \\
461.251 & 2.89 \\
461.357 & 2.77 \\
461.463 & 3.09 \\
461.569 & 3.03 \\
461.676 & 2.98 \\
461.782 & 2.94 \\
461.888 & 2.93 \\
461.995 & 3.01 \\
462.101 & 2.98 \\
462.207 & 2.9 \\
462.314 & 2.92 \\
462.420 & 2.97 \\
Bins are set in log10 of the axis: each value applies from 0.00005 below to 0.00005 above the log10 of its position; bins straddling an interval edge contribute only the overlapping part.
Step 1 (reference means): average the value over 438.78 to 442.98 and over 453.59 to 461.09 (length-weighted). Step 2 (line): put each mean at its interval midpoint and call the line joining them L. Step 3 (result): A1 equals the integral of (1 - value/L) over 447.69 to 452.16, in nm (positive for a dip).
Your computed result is 0.10 nm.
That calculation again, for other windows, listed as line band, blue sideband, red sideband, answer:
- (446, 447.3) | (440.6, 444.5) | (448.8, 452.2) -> -0.019 nm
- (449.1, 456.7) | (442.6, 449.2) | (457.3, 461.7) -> 0.138 nm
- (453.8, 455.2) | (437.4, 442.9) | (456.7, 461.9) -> 0.049 nm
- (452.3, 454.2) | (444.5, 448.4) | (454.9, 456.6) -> 0.048 nm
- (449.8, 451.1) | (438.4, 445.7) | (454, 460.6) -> 0.048 nm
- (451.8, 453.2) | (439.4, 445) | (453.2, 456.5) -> -0.004 nm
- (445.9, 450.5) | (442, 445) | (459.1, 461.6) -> 0.024 nm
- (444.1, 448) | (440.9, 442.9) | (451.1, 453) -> -0.039 nm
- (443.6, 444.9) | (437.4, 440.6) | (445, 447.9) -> 0.003 nm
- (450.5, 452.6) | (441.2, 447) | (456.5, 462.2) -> 0.021 nm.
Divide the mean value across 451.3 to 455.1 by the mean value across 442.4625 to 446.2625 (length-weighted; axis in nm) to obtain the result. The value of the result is 1.02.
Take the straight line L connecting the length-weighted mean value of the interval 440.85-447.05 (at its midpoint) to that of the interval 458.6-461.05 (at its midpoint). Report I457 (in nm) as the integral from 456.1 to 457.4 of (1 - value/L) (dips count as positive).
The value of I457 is 0.01 nm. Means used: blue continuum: 2.74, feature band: 2.88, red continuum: 2.94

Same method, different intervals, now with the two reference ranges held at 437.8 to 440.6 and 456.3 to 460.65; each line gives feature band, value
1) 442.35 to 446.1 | 0.223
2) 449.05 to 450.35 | 0.077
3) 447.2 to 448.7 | 0.065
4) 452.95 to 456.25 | 0.099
